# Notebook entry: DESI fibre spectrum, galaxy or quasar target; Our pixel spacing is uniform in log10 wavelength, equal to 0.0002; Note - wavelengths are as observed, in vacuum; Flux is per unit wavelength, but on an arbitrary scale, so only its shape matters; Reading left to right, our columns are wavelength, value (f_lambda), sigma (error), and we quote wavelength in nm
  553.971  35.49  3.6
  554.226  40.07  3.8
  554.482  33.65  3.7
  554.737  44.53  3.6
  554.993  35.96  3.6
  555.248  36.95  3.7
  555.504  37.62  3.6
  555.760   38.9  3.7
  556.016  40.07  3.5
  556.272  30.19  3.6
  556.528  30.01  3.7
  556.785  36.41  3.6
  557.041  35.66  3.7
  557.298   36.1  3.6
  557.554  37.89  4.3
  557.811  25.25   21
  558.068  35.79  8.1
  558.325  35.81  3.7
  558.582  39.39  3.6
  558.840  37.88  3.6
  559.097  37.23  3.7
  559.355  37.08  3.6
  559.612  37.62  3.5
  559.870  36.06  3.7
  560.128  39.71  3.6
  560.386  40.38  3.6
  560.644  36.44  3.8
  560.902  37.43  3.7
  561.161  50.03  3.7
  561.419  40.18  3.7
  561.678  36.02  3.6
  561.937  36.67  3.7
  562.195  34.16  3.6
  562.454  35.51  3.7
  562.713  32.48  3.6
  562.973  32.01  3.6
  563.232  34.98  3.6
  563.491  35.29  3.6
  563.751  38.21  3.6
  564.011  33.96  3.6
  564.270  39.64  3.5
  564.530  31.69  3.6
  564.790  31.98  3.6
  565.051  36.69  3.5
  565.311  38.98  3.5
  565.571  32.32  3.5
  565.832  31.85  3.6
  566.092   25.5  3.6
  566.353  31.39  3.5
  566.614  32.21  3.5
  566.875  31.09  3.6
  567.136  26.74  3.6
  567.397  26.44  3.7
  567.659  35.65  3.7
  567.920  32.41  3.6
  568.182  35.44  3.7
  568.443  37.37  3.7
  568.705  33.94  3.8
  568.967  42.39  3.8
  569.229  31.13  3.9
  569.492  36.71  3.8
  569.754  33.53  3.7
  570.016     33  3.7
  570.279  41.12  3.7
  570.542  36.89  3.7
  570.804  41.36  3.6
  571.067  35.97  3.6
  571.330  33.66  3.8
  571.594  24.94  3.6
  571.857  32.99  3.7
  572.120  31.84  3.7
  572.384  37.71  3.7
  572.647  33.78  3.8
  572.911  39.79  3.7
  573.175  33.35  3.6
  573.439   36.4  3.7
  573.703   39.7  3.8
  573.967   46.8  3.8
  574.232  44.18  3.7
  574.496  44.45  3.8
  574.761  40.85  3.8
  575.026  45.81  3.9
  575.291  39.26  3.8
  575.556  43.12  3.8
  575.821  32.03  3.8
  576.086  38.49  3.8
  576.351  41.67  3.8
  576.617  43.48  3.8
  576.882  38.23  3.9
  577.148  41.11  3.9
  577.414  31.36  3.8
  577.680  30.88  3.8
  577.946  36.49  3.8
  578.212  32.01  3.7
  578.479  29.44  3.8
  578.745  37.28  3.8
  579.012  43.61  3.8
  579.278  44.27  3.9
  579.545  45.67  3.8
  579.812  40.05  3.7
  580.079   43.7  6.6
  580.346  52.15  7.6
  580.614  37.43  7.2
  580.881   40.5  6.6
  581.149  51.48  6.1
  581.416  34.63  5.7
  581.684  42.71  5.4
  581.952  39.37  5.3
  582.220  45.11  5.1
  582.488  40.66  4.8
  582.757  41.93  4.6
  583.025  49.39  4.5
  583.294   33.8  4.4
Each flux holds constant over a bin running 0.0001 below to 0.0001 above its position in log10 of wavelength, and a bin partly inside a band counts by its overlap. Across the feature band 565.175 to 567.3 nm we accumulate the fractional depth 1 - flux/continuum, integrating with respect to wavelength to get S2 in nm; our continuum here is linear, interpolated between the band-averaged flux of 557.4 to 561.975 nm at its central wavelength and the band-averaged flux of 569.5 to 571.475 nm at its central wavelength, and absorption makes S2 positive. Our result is 0.33 nm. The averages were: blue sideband 37.6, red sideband 36.4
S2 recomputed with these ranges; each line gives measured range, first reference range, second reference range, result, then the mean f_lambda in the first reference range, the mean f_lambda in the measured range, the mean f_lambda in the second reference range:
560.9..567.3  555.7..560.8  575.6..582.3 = 0.44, 36.2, 34.6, 39.7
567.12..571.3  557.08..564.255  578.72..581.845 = 0.45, 36.7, 35.2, 43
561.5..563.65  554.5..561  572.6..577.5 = 0.15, 36.6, 34.8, 39.9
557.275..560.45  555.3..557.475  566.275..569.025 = -0.13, 35.7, 36.6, 33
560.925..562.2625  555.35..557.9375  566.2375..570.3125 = -0.20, 34.8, 39.5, 33.6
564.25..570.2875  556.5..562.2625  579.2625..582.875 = 0.88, 37.1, 33.5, 42.8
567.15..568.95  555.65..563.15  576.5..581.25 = 0.21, 36.5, 33.7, 39.9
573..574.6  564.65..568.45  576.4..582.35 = -0.18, 32.2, 40.7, 40.1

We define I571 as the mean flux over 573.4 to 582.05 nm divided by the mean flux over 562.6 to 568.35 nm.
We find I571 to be 1.2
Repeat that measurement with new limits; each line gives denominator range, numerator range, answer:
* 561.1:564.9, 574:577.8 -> 1.11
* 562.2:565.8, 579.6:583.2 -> 1.23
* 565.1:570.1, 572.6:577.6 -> 1.20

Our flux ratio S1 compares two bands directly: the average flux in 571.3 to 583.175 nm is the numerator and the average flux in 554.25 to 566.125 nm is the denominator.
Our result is 1.1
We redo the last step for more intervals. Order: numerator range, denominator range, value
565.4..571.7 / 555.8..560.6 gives 0.93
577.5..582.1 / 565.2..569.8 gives 1.21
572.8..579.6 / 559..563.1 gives 1.05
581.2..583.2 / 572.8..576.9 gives 1.04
